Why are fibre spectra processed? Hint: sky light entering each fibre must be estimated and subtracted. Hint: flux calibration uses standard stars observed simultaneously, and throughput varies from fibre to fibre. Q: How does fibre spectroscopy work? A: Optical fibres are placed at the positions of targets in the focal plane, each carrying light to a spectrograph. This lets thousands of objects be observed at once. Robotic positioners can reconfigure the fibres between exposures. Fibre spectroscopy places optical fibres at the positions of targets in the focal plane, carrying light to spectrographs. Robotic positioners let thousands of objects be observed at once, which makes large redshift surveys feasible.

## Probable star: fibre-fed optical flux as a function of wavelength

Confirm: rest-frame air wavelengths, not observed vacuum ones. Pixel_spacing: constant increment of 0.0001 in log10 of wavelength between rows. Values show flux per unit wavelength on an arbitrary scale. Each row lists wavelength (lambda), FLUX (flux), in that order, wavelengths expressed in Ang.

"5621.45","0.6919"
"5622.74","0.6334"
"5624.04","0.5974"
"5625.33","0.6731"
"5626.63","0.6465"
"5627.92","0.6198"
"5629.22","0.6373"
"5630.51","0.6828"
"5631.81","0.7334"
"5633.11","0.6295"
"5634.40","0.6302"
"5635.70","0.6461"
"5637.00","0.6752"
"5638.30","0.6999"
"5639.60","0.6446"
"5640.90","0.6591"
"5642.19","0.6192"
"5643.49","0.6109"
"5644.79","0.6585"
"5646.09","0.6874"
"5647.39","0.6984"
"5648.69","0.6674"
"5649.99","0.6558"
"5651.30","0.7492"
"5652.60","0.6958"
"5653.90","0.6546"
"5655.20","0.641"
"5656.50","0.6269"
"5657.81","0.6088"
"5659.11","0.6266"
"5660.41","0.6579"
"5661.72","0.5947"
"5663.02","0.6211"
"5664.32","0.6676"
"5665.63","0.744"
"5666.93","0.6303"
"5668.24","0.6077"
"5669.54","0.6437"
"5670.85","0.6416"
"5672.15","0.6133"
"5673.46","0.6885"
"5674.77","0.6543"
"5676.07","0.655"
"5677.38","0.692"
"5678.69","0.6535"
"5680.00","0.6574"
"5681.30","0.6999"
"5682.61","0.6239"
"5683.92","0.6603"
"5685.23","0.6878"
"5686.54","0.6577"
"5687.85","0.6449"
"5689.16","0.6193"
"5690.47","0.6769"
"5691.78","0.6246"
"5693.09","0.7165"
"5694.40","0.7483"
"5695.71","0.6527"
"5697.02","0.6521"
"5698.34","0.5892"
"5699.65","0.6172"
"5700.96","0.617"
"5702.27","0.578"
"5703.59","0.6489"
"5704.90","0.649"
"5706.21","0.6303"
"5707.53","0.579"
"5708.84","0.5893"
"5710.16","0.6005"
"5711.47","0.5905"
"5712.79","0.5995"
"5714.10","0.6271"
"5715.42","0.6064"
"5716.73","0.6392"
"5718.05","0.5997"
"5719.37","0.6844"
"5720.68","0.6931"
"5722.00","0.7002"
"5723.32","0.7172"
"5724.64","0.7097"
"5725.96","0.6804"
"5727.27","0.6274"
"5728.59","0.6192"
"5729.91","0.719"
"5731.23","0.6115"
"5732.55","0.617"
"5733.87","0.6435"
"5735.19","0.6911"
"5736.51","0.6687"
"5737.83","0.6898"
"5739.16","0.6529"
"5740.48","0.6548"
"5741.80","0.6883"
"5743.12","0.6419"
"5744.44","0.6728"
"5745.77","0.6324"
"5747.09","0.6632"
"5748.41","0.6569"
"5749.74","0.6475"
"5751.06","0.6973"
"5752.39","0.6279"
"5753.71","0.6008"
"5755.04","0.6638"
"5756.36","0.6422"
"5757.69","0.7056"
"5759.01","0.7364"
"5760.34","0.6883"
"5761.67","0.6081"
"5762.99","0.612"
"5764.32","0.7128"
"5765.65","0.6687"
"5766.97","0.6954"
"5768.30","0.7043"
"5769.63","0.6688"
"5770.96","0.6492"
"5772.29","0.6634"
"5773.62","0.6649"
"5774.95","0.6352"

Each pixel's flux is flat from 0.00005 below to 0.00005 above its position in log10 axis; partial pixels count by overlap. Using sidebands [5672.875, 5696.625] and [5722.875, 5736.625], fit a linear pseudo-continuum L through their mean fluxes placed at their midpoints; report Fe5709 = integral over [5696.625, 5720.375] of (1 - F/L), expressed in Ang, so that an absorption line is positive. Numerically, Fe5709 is 1.7 Ang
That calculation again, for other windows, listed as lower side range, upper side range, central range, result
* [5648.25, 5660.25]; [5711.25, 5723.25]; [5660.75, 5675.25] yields 0.2 Ang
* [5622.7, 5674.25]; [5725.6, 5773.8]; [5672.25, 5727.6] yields 0.8 Ang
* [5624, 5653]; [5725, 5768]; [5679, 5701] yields 0.2 Ang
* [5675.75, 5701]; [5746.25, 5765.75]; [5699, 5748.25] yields 1.1 Ang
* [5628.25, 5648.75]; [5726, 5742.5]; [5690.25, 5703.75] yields 0.3 Ang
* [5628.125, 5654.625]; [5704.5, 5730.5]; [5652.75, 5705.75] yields 0.4 Ang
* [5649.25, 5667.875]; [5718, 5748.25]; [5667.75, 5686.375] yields 0.0 Ang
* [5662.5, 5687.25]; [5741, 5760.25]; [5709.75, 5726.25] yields 0.3 Ang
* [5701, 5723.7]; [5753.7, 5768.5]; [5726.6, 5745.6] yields -0.2 Ang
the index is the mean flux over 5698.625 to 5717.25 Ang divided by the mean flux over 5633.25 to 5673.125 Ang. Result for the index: 0.94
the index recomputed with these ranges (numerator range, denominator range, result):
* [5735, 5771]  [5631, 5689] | 1.01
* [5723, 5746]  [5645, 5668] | 1.01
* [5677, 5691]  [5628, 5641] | 1.00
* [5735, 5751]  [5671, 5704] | 1.02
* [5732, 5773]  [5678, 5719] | 1.04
